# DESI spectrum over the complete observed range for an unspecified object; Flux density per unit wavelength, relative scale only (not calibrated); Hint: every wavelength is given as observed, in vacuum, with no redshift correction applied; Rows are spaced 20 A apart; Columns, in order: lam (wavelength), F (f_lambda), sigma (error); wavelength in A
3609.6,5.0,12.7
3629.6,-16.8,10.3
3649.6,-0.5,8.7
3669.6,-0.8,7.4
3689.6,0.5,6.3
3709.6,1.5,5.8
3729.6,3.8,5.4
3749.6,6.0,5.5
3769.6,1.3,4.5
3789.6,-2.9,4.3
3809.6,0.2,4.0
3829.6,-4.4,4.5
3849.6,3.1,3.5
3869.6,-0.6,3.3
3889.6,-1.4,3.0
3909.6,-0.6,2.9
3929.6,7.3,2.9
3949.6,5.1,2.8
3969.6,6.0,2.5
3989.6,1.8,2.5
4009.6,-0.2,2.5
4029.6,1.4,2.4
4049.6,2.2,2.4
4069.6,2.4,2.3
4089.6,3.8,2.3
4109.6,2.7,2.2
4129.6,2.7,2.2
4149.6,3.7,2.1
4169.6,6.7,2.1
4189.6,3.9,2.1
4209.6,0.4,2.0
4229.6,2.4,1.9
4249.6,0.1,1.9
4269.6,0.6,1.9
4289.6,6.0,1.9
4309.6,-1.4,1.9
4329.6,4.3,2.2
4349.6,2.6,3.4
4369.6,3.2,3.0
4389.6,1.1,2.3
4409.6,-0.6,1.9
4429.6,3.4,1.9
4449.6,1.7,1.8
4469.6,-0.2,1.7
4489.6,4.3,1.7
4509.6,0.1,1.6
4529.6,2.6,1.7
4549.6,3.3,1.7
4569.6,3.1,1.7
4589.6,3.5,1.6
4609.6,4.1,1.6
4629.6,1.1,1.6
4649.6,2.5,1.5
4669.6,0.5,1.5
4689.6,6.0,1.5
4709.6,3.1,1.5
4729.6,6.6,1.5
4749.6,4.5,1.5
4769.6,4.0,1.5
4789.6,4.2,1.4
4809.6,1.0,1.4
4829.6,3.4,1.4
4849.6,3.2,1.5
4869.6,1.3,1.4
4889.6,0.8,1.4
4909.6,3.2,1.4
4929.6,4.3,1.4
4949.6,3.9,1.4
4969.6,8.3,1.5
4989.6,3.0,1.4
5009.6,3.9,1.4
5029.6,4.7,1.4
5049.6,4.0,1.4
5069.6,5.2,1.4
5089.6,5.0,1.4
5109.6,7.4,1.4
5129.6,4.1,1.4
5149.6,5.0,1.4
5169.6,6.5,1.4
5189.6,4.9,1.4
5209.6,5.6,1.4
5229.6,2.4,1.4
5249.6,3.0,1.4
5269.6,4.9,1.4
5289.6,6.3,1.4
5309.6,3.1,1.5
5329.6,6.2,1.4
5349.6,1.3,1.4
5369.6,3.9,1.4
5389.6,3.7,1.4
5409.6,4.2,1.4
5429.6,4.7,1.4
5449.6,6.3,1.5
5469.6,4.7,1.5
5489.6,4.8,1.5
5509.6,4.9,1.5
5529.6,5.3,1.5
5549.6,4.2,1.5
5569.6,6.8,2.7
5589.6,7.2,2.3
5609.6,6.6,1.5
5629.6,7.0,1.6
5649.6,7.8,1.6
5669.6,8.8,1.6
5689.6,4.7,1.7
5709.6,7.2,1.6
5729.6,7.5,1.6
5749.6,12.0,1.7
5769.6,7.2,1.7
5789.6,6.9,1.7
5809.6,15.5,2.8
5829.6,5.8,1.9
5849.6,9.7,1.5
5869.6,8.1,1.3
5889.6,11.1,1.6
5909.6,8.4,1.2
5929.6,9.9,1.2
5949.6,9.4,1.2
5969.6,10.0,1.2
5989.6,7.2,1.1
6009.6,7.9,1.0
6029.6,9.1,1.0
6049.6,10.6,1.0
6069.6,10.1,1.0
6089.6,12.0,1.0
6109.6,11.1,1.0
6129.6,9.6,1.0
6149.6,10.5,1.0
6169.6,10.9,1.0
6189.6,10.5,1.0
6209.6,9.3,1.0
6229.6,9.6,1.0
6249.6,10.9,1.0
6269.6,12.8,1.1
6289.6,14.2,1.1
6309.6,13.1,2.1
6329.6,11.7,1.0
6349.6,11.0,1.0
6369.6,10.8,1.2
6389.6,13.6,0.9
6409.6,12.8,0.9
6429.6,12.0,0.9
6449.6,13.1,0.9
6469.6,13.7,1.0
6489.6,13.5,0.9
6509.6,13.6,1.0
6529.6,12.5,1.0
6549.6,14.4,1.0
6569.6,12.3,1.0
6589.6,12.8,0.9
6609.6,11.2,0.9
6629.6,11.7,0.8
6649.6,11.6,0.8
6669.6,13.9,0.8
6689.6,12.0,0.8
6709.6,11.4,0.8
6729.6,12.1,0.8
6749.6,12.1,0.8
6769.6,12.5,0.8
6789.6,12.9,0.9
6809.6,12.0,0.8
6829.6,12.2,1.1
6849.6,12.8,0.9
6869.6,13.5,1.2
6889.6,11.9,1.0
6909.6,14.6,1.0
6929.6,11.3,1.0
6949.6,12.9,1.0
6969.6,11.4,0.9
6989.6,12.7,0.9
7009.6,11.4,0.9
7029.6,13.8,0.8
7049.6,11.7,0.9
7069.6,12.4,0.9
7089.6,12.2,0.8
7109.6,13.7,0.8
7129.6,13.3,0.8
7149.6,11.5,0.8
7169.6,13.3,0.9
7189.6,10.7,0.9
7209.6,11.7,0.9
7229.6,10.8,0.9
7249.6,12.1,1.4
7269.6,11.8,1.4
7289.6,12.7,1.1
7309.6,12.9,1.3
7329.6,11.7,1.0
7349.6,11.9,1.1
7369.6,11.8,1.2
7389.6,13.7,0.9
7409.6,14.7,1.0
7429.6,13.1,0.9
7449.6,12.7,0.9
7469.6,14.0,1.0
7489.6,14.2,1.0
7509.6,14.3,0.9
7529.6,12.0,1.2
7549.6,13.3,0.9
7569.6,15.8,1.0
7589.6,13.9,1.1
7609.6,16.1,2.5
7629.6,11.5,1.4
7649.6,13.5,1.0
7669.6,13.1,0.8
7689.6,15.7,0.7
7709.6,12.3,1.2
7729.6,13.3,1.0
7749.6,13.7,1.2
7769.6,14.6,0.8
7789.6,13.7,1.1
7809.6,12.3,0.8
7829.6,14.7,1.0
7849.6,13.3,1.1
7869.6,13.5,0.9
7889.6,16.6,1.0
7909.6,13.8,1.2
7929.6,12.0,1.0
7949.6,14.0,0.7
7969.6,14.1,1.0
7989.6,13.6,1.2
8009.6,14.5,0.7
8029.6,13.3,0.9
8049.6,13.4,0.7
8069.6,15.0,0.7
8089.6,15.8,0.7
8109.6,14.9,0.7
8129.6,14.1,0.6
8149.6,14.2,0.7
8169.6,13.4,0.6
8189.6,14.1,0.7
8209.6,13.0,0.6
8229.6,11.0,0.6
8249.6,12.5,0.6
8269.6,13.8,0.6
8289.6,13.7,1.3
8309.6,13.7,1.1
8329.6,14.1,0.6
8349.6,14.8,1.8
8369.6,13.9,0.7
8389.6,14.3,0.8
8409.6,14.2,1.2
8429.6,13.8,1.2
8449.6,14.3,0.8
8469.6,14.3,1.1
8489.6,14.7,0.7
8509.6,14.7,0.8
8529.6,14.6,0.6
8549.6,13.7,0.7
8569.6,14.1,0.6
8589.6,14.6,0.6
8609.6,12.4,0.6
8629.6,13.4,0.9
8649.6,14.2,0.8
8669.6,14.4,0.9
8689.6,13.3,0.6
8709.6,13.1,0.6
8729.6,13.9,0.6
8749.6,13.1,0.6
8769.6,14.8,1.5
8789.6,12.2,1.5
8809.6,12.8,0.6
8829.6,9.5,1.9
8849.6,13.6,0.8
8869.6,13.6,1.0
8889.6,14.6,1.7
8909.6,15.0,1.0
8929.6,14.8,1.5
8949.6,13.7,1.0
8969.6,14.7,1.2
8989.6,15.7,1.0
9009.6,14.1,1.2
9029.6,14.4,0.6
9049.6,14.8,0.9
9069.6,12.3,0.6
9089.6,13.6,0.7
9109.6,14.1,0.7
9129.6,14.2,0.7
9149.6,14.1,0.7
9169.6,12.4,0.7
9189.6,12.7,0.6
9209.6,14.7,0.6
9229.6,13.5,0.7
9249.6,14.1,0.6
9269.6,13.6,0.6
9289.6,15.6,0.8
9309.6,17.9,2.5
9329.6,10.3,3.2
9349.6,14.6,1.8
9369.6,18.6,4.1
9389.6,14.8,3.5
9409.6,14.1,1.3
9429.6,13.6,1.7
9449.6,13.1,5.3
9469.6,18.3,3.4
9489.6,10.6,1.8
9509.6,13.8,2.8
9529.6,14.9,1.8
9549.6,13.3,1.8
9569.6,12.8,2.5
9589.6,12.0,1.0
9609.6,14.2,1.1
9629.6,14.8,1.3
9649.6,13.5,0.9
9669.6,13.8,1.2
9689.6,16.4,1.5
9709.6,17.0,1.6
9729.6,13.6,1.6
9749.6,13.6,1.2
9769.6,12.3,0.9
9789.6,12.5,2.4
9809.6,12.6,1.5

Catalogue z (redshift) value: 0.397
